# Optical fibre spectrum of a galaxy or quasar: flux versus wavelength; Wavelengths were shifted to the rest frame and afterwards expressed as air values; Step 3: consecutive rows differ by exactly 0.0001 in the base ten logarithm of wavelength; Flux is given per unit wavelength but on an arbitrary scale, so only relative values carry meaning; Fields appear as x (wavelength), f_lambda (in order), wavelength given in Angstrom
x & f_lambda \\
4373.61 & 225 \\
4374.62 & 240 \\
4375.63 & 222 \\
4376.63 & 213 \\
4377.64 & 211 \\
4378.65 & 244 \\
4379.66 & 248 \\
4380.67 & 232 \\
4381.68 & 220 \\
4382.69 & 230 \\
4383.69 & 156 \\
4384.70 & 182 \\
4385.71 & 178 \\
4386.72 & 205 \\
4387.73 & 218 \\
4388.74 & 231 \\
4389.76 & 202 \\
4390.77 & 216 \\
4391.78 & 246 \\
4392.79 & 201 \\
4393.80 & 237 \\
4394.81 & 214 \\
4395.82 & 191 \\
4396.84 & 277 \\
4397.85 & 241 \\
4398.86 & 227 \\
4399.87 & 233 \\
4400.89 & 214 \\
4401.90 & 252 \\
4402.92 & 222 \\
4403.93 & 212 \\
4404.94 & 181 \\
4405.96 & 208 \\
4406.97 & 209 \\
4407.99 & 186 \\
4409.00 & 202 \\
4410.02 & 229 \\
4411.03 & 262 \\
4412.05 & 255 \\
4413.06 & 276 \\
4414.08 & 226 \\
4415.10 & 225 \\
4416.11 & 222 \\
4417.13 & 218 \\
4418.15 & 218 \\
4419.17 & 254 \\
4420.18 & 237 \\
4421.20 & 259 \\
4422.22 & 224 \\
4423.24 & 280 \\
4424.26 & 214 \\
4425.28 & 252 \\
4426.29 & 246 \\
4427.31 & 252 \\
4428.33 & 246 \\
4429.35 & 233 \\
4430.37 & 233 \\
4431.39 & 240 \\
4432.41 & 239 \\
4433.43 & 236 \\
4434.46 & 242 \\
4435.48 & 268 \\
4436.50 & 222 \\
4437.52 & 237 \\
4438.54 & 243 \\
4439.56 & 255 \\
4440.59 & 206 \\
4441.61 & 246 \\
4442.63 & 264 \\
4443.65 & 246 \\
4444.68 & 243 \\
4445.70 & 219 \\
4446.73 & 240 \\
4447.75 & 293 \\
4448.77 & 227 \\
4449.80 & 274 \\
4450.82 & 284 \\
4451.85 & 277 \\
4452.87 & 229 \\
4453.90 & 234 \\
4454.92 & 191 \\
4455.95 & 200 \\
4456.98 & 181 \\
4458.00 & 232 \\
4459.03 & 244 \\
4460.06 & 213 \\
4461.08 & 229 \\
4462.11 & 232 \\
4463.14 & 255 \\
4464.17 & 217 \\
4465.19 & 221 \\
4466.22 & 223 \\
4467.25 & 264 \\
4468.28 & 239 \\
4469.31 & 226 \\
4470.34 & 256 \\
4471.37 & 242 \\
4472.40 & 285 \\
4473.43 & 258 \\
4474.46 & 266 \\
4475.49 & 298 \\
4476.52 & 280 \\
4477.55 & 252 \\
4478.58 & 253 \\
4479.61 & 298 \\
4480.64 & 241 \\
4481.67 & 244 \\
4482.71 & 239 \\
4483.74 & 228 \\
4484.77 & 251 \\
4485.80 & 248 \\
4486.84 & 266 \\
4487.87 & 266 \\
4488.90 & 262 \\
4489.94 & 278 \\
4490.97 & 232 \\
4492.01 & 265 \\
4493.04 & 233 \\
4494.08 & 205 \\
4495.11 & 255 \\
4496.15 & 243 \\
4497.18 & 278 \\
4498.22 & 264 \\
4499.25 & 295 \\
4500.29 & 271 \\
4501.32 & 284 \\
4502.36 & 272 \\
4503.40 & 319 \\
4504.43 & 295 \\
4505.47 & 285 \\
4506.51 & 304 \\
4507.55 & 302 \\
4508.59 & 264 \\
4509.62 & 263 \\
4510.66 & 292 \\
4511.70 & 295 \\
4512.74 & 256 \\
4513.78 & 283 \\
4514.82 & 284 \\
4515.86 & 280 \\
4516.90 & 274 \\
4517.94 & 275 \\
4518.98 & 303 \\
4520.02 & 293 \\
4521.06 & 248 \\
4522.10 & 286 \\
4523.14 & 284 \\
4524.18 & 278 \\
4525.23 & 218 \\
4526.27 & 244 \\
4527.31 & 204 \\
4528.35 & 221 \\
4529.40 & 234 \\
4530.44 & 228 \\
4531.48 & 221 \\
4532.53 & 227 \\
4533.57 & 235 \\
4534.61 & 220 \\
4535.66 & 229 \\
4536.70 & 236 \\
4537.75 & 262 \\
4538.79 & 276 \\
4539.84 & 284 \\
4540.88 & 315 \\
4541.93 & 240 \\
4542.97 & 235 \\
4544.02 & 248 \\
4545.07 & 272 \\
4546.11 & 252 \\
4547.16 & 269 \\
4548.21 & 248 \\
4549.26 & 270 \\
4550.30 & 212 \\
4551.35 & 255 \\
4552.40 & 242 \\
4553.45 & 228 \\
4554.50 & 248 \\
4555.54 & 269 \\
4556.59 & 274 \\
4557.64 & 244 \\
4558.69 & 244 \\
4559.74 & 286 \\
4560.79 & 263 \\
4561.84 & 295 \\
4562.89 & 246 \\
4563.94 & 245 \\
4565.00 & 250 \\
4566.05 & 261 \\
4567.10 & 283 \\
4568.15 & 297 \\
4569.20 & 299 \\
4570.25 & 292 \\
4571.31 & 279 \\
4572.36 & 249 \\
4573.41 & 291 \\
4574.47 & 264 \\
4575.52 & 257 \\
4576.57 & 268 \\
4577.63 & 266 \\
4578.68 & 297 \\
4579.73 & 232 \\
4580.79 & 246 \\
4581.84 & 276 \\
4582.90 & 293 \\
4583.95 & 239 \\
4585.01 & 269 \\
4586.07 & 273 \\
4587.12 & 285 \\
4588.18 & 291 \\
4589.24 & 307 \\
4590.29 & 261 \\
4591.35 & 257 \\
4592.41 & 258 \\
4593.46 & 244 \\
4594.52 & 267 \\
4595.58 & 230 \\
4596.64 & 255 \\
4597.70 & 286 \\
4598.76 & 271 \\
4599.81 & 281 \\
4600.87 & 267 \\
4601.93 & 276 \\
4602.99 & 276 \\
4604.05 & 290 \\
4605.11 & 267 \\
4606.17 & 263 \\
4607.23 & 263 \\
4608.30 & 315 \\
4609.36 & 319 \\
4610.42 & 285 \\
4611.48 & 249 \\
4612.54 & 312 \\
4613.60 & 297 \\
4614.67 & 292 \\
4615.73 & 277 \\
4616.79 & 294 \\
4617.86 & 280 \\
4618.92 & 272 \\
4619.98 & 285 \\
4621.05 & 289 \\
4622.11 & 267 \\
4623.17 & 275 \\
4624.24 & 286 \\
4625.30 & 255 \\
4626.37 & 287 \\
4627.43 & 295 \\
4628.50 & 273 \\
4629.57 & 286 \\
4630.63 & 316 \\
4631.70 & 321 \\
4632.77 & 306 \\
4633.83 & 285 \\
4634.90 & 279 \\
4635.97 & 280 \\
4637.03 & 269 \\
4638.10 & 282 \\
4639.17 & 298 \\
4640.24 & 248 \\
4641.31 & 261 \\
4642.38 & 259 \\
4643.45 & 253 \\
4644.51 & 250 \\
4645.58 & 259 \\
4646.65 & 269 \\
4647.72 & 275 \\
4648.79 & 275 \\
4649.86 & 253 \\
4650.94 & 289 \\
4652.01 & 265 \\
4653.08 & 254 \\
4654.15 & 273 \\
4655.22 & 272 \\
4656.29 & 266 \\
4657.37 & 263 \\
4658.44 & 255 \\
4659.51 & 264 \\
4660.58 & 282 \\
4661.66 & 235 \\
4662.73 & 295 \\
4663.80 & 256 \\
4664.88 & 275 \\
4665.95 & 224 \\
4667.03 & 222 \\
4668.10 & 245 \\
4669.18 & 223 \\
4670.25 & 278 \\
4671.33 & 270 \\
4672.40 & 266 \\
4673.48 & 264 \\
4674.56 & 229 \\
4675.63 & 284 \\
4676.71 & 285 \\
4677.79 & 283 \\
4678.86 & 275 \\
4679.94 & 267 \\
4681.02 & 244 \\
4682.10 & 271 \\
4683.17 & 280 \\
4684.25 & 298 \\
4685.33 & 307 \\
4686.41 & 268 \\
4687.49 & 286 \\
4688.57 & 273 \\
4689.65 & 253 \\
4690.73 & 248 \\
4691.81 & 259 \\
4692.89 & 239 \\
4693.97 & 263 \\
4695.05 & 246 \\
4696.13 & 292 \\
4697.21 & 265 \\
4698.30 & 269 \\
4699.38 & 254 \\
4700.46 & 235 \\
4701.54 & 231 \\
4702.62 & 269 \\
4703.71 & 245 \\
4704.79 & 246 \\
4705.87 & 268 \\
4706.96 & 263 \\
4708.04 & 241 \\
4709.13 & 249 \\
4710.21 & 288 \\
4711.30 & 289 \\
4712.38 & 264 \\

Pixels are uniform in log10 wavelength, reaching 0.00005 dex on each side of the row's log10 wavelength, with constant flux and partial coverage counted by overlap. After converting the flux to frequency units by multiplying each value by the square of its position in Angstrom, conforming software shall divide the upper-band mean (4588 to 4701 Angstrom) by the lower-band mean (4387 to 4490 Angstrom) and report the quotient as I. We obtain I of 1.24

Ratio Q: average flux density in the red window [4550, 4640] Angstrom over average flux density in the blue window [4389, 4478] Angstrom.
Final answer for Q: 1.16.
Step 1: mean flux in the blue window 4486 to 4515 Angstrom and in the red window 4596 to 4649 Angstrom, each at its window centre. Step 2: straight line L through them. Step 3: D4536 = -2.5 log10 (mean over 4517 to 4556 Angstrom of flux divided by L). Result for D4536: 0.09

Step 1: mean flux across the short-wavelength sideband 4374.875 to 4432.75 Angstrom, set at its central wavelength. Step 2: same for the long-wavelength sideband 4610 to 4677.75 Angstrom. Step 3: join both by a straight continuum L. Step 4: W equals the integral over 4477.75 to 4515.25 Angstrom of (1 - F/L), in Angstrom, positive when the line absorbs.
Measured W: -3.5 Angstrom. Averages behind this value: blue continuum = 226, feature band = 267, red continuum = 272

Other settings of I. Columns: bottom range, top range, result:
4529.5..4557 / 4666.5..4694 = 1.13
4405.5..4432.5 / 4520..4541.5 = 1.11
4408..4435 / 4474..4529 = 1.16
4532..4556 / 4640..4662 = 1.10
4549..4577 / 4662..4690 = 1.06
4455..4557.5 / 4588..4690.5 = 1.13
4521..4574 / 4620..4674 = 1.10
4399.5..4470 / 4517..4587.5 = 1.16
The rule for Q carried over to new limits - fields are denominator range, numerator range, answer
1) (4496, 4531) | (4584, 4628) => 1.02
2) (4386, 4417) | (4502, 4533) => 1.20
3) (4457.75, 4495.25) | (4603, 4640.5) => 1.14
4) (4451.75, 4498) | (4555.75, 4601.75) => 1.10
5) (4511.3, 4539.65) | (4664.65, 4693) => 1.03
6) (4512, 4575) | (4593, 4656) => 1.07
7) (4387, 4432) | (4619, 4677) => 1.17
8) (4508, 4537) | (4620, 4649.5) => 1.08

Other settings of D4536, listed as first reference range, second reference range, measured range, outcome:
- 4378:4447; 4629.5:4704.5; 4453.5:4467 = 0.07 mag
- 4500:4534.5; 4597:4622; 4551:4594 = 0.04 mag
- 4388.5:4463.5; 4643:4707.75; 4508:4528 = -0.11 mag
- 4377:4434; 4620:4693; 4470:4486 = -0.09 mag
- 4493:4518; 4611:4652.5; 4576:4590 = 0.02 mag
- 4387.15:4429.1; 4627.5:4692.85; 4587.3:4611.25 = -0.06 mag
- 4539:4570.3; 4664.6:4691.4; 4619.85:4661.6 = -0.04 mag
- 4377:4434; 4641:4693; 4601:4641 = -0.10 mag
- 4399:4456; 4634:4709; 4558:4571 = -0.08 mag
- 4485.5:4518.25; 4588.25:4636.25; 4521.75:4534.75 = 0.15 mag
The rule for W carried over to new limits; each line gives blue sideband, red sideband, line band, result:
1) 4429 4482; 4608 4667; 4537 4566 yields 0.3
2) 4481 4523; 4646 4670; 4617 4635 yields -1.6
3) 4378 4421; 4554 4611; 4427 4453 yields -1.4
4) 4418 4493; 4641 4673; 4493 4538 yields -2.3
